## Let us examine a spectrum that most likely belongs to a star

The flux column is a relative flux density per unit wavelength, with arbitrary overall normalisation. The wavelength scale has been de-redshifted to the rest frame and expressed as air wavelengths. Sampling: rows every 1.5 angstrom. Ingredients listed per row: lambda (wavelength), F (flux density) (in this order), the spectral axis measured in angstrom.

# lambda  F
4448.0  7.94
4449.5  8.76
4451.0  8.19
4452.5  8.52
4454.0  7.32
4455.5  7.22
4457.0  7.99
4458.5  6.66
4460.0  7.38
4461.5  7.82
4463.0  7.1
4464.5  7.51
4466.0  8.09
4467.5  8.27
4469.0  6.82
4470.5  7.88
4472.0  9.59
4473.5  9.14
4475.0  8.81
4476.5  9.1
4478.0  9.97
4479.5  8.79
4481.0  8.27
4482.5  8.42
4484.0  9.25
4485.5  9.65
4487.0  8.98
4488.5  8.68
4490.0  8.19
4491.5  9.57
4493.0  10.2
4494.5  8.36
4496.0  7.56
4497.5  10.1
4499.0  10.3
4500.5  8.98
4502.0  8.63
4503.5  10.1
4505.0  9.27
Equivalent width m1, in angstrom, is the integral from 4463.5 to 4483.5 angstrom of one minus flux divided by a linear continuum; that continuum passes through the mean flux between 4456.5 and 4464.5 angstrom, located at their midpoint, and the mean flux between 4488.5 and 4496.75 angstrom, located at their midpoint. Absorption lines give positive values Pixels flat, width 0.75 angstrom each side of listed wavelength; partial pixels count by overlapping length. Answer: -1.4 angstrom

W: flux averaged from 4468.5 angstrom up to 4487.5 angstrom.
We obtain 8.85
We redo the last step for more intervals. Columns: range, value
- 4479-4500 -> 9.03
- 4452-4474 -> 7.8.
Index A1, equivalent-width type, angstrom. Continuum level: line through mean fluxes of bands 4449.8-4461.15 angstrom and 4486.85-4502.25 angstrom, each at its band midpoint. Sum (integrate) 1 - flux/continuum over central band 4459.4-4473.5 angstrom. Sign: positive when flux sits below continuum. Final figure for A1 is 0.3 angstrom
